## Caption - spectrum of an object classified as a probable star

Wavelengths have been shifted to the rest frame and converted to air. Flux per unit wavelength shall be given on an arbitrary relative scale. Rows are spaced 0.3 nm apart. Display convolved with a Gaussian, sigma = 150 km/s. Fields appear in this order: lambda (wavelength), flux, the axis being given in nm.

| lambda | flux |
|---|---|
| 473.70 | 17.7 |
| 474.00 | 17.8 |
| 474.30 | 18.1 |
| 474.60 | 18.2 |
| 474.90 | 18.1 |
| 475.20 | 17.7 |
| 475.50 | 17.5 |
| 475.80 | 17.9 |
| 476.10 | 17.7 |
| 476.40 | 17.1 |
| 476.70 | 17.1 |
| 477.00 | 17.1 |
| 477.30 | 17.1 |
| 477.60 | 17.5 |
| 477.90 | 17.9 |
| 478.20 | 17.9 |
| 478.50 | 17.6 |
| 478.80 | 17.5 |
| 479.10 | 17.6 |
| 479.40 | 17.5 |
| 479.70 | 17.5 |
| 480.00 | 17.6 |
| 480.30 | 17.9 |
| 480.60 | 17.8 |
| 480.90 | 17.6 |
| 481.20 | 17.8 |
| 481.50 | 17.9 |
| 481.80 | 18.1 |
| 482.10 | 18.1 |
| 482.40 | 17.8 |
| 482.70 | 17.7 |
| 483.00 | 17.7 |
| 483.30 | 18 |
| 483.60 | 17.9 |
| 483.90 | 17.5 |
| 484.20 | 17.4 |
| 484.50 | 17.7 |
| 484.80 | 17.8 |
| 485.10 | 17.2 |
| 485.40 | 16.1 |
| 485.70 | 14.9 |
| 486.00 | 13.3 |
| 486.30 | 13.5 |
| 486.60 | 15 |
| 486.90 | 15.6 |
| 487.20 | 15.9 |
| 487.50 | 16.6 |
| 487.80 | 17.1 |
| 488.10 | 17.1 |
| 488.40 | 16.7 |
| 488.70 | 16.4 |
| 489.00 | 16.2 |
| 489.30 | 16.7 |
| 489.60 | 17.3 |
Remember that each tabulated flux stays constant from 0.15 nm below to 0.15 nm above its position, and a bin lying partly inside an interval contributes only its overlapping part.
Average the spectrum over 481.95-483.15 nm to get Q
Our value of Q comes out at 17.8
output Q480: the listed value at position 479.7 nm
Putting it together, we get 17.5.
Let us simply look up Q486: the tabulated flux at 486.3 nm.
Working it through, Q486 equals 13.5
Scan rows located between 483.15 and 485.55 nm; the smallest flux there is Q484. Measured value 16.1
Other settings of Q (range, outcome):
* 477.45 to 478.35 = 17.8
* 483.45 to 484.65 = 17.6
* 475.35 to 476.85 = 17.5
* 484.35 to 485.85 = 16.7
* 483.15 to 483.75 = 18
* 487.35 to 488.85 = 16.8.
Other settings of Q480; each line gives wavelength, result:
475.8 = 17.9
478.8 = 17.5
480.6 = 17.8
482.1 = 18.1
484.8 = 17.8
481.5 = 17.9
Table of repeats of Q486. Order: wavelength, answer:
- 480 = 17.6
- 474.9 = 18.1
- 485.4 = 16.1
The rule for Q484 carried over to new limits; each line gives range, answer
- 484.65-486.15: 13.3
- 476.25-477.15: 17.1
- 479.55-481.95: 17.5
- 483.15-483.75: 17.9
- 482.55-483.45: 17.7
